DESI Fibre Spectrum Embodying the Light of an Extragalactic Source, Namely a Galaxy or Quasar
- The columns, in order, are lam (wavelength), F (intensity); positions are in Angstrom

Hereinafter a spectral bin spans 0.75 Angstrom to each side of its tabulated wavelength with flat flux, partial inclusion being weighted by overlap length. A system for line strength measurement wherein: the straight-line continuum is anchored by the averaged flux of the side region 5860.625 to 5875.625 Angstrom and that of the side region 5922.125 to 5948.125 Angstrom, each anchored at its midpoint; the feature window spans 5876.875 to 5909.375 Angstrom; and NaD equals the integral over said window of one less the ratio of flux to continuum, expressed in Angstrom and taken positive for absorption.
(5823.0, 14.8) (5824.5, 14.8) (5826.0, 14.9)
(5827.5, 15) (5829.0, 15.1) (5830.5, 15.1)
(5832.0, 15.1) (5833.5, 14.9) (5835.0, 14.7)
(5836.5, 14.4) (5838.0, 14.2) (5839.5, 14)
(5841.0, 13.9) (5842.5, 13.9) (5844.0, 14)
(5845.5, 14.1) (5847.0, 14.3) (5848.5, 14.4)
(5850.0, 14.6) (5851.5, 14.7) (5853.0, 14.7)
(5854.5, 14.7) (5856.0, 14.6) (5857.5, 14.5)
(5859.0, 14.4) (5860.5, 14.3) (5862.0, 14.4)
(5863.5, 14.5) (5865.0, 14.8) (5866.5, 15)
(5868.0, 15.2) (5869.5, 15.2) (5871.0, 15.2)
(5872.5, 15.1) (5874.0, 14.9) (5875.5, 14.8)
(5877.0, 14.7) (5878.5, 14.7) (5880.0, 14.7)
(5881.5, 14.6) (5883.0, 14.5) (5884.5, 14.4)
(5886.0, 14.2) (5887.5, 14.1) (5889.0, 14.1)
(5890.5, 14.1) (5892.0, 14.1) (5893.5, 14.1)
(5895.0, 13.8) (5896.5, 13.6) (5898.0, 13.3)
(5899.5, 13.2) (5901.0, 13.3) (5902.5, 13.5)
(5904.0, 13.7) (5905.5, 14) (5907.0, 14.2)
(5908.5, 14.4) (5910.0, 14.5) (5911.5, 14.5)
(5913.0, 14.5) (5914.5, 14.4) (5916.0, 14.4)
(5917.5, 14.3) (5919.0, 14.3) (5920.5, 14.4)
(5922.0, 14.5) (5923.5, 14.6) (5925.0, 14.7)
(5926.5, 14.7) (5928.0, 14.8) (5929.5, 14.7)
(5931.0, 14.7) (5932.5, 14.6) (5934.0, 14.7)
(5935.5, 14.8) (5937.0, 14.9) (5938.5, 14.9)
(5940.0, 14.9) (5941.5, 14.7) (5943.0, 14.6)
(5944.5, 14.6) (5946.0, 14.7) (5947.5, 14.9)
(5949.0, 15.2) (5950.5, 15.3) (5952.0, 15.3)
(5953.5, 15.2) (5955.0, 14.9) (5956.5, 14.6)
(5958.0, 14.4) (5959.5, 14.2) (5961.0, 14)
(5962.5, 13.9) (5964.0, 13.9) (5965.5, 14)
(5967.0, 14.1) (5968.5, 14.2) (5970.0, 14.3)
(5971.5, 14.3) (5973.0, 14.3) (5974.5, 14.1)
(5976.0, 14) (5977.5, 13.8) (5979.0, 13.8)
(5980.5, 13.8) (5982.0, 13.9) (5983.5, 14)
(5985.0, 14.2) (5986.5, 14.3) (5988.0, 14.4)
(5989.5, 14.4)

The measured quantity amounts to 1.7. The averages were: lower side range 14.9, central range 14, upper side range 14.7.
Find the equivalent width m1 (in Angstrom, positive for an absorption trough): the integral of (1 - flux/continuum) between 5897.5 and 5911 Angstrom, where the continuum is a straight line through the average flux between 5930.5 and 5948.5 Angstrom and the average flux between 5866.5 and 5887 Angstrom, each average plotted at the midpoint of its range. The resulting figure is 0.88 Angstrom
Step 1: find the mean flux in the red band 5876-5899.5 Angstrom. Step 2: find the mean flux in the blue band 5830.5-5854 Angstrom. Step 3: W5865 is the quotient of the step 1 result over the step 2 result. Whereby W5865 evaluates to 0.98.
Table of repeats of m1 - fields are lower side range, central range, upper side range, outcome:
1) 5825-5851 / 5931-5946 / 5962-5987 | -0.6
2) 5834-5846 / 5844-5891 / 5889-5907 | -2.1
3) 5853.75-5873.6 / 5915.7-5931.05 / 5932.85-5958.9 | 0.3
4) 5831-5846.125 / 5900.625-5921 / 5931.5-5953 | 0.7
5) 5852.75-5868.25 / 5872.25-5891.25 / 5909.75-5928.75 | 0.1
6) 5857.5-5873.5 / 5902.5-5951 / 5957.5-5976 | -0.6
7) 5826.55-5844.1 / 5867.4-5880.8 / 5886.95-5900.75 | -0.8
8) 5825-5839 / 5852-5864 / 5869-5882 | 0.3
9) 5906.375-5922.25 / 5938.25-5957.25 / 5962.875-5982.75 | -1.0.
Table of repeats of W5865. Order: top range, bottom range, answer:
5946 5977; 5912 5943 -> 0.99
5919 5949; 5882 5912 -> 1.05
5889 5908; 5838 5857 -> 0.96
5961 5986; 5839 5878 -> 0.96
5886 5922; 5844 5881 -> 0.96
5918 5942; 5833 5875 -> 1.01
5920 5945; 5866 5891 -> 1.00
